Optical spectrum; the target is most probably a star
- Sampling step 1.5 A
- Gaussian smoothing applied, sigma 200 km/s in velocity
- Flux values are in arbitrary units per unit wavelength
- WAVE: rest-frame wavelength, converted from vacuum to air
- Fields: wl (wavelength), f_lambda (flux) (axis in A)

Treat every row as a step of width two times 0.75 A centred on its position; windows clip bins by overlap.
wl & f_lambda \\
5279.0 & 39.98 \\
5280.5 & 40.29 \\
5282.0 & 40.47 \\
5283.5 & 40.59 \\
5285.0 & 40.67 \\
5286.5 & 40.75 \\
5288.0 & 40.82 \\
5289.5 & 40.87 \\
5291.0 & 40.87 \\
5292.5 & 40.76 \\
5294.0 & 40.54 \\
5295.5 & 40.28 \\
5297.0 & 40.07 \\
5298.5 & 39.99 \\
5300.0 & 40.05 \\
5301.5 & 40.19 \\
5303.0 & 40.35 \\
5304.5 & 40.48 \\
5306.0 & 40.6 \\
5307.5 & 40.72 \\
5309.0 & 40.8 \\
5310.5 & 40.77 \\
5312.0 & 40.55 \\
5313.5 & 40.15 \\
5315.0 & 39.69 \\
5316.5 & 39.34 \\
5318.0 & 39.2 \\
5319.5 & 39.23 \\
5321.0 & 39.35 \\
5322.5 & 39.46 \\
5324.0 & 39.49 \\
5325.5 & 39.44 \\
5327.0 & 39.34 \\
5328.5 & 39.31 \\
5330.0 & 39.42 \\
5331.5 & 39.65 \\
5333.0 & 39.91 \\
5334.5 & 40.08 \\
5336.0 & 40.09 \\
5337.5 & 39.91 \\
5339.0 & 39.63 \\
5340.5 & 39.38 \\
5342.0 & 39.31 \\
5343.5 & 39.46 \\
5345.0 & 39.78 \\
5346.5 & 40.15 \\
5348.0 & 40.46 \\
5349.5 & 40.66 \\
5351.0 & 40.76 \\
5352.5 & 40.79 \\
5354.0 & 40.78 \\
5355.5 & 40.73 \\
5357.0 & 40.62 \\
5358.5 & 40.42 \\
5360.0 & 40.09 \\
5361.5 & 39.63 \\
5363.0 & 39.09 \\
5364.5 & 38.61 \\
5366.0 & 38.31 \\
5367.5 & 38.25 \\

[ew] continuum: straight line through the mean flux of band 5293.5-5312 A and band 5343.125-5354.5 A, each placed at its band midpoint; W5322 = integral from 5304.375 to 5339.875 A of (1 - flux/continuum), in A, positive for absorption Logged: 0.48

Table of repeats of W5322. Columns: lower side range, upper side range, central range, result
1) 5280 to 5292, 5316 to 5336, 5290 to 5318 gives -0.12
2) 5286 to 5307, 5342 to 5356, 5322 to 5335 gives 0.27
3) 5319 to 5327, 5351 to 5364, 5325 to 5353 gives -0.05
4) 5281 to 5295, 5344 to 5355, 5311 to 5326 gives 0.36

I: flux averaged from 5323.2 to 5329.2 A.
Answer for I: 39.4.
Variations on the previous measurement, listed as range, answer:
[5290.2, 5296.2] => 40.6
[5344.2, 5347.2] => 40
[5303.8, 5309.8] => 40.7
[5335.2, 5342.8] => 39.7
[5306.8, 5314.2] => 40.6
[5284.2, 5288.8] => 40.7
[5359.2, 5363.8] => 39.6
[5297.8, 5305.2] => 40.2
